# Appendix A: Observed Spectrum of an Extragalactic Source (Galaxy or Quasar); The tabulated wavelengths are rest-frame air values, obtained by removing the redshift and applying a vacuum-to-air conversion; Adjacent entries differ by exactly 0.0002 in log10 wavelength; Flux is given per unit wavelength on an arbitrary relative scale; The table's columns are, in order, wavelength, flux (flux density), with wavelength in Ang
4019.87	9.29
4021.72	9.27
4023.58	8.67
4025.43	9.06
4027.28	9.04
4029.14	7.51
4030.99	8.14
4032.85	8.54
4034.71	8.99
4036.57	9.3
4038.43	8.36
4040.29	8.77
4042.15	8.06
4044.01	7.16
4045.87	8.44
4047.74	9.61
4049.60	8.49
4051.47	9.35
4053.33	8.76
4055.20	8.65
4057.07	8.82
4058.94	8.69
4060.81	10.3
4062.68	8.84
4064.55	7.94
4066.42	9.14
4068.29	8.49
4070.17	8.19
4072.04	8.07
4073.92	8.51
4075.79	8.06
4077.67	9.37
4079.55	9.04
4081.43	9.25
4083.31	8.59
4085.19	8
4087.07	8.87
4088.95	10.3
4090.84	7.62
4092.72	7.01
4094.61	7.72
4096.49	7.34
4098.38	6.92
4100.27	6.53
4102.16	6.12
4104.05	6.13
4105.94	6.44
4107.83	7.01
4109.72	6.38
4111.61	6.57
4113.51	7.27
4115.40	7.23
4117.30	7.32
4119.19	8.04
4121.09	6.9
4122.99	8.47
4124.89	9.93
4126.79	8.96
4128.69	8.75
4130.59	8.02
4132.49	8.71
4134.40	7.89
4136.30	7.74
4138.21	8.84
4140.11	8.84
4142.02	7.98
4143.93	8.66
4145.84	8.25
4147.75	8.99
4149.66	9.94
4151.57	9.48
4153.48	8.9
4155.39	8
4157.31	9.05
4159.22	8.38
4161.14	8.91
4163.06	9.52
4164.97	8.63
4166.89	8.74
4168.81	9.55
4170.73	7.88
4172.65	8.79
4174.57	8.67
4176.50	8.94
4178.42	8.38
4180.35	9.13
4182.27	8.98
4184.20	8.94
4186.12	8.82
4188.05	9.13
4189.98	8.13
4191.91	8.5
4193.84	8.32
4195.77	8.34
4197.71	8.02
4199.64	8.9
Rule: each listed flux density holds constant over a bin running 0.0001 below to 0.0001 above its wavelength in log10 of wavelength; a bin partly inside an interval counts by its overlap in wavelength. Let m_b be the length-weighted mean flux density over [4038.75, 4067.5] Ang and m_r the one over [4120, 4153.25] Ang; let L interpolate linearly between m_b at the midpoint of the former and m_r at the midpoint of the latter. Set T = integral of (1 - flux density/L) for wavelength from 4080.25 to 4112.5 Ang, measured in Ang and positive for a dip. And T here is 4.46 Ang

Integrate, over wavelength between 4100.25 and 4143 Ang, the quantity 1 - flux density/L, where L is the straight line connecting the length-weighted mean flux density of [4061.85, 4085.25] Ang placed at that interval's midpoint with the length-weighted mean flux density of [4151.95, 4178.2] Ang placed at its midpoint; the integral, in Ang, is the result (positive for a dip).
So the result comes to 5.0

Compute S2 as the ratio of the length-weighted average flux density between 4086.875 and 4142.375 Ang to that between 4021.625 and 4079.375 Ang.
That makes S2 0.9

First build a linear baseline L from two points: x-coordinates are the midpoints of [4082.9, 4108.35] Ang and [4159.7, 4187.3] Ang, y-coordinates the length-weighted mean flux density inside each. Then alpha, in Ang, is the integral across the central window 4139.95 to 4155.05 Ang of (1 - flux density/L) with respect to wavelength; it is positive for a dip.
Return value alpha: -0.8 Ang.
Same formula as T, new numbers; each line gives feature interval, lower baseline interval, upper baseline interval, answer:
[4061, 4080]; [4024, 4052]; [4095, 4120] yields -2.04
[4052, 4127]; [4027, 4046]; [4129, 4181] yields 4.14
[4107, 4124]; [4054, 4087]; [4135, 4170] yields 2.91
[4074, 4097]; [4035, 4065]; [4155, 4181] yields 0.77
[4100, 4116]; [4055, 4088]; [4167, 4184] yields 3.88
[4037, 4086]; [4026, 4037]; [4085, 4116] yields -4.16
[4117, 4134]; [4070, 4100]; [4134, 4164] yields 0.37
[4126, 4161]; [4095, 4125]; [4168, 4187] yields -3.07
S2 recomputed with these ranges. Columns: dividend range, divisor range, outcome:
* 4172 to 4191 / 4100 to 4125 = 1.24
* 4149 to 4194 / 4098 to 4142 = 1.16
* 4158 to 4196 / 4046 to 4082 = 0.99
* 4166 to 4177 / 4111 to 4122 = 1.21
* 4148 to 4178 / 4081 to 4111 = 1.19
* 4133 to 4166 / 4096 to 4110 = 1.32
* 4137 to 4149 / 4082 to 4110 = 1.16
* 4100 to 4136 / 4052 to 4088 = 0.86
